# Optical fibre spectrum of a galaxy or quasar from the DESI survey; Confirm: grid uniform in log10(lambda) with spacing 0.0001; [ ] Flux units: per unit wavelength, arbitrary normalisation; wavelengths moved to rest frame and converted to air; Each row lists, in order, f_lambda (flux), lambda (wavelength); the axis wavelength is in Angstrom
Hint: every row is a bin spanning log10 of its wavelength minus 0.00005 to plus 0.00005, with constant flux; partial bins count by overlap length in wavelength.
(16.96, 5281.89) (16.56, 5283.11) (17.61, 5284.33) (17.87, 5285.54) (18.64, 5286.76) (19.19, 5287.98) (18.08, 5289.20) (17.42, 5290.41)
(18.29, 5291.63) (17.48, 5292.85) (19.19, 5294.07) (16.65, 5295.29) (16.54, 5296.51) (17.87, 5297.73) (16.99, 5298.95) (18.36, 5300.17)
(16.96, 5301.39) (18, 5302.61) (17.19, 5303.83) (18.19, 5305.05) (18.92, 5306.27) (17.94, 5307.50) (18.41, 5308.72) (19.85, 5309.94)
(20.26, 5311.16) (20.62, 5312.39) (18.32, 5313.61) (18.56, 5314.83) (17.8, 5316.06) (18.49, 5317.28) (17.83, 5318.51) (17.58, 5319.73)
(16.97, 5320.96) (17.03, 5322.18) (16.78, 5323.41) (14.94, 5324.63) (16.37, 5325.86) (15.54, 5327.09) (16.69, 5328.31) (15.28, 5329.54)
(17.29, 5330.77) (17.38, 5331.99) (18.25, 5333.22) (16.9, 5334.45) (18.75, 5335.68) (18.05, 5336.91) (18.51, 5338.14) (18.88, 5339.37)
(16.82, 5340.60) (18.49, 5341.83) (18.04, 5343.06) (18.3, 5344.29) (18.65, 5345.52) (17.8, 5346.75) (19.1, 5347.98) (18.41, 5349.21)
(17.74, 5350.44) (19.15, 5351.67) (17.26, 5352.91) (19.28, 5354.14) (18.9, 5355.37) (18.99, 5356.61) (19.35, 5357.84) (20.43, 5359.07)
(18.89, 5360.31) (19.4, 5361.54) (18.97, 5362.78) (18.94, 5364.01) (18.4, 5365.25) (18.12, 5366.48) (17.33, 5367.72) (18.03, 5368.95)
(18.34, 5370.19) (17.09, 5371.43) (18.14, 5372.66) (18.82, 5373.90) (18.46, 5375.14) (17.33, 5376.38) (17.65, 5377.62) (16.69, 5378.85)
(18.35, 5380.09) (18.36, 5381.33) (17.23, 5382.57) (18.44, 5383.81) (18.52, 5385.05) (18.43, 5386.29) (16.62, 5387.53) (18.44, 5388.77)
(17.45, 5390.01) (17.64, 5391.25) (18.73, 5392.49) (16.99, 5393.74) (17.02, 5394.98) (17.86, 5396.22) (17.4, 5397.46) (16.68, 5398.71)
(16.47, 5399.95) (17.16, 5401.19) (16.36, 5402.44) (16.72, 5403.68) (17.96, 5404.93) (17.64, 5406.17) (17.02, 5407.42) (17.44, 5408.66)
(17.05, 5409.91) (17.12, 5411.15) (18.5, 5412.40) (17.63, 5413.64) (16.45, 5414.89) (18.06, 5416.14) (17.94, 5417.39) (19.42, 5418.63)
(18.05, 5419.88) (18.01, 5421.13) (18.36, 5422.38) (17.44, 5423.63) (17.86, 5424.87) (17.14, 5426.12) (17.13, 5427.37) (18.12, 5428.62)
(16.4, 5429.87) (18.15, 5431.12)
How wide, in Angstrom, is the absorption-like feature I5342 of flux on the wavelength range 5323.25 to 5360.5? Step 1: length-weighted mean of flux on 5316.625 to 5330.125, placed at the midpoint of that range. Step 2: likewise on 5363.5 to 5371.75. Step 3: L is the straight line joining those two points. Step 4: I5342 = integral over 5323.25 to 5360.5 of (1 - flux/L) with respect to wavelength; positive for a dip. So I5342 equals -1.4 Angstrom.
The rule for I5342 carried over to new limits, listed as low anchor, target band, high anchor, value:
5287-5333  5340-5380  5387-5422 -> -1.70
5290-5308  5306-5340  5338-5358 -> 0.54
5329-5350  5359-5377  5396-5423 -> -0.62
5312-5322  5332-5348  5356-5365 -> 0.52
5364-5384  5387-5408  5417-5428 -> 0.74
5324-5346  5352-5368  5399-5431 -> -1.29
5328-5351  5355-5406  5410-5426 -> -0.29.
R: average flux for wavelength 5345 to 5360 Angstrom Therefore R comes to 18.8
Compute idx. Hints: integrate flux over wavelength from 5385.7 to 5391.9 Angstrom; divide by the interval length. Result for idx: 17.7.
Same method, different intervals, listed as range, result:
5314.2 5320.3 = 18.1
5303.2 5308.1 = 18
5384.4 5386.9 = 18.5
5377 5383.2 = 17.7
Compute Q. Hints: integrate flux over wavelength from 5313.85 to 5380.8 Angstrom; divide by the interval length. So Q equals 18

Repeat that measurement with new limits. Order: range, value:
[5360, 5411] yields 17.8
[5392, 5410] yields 17.2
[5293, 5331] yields 17.7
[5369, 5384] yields 17.9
